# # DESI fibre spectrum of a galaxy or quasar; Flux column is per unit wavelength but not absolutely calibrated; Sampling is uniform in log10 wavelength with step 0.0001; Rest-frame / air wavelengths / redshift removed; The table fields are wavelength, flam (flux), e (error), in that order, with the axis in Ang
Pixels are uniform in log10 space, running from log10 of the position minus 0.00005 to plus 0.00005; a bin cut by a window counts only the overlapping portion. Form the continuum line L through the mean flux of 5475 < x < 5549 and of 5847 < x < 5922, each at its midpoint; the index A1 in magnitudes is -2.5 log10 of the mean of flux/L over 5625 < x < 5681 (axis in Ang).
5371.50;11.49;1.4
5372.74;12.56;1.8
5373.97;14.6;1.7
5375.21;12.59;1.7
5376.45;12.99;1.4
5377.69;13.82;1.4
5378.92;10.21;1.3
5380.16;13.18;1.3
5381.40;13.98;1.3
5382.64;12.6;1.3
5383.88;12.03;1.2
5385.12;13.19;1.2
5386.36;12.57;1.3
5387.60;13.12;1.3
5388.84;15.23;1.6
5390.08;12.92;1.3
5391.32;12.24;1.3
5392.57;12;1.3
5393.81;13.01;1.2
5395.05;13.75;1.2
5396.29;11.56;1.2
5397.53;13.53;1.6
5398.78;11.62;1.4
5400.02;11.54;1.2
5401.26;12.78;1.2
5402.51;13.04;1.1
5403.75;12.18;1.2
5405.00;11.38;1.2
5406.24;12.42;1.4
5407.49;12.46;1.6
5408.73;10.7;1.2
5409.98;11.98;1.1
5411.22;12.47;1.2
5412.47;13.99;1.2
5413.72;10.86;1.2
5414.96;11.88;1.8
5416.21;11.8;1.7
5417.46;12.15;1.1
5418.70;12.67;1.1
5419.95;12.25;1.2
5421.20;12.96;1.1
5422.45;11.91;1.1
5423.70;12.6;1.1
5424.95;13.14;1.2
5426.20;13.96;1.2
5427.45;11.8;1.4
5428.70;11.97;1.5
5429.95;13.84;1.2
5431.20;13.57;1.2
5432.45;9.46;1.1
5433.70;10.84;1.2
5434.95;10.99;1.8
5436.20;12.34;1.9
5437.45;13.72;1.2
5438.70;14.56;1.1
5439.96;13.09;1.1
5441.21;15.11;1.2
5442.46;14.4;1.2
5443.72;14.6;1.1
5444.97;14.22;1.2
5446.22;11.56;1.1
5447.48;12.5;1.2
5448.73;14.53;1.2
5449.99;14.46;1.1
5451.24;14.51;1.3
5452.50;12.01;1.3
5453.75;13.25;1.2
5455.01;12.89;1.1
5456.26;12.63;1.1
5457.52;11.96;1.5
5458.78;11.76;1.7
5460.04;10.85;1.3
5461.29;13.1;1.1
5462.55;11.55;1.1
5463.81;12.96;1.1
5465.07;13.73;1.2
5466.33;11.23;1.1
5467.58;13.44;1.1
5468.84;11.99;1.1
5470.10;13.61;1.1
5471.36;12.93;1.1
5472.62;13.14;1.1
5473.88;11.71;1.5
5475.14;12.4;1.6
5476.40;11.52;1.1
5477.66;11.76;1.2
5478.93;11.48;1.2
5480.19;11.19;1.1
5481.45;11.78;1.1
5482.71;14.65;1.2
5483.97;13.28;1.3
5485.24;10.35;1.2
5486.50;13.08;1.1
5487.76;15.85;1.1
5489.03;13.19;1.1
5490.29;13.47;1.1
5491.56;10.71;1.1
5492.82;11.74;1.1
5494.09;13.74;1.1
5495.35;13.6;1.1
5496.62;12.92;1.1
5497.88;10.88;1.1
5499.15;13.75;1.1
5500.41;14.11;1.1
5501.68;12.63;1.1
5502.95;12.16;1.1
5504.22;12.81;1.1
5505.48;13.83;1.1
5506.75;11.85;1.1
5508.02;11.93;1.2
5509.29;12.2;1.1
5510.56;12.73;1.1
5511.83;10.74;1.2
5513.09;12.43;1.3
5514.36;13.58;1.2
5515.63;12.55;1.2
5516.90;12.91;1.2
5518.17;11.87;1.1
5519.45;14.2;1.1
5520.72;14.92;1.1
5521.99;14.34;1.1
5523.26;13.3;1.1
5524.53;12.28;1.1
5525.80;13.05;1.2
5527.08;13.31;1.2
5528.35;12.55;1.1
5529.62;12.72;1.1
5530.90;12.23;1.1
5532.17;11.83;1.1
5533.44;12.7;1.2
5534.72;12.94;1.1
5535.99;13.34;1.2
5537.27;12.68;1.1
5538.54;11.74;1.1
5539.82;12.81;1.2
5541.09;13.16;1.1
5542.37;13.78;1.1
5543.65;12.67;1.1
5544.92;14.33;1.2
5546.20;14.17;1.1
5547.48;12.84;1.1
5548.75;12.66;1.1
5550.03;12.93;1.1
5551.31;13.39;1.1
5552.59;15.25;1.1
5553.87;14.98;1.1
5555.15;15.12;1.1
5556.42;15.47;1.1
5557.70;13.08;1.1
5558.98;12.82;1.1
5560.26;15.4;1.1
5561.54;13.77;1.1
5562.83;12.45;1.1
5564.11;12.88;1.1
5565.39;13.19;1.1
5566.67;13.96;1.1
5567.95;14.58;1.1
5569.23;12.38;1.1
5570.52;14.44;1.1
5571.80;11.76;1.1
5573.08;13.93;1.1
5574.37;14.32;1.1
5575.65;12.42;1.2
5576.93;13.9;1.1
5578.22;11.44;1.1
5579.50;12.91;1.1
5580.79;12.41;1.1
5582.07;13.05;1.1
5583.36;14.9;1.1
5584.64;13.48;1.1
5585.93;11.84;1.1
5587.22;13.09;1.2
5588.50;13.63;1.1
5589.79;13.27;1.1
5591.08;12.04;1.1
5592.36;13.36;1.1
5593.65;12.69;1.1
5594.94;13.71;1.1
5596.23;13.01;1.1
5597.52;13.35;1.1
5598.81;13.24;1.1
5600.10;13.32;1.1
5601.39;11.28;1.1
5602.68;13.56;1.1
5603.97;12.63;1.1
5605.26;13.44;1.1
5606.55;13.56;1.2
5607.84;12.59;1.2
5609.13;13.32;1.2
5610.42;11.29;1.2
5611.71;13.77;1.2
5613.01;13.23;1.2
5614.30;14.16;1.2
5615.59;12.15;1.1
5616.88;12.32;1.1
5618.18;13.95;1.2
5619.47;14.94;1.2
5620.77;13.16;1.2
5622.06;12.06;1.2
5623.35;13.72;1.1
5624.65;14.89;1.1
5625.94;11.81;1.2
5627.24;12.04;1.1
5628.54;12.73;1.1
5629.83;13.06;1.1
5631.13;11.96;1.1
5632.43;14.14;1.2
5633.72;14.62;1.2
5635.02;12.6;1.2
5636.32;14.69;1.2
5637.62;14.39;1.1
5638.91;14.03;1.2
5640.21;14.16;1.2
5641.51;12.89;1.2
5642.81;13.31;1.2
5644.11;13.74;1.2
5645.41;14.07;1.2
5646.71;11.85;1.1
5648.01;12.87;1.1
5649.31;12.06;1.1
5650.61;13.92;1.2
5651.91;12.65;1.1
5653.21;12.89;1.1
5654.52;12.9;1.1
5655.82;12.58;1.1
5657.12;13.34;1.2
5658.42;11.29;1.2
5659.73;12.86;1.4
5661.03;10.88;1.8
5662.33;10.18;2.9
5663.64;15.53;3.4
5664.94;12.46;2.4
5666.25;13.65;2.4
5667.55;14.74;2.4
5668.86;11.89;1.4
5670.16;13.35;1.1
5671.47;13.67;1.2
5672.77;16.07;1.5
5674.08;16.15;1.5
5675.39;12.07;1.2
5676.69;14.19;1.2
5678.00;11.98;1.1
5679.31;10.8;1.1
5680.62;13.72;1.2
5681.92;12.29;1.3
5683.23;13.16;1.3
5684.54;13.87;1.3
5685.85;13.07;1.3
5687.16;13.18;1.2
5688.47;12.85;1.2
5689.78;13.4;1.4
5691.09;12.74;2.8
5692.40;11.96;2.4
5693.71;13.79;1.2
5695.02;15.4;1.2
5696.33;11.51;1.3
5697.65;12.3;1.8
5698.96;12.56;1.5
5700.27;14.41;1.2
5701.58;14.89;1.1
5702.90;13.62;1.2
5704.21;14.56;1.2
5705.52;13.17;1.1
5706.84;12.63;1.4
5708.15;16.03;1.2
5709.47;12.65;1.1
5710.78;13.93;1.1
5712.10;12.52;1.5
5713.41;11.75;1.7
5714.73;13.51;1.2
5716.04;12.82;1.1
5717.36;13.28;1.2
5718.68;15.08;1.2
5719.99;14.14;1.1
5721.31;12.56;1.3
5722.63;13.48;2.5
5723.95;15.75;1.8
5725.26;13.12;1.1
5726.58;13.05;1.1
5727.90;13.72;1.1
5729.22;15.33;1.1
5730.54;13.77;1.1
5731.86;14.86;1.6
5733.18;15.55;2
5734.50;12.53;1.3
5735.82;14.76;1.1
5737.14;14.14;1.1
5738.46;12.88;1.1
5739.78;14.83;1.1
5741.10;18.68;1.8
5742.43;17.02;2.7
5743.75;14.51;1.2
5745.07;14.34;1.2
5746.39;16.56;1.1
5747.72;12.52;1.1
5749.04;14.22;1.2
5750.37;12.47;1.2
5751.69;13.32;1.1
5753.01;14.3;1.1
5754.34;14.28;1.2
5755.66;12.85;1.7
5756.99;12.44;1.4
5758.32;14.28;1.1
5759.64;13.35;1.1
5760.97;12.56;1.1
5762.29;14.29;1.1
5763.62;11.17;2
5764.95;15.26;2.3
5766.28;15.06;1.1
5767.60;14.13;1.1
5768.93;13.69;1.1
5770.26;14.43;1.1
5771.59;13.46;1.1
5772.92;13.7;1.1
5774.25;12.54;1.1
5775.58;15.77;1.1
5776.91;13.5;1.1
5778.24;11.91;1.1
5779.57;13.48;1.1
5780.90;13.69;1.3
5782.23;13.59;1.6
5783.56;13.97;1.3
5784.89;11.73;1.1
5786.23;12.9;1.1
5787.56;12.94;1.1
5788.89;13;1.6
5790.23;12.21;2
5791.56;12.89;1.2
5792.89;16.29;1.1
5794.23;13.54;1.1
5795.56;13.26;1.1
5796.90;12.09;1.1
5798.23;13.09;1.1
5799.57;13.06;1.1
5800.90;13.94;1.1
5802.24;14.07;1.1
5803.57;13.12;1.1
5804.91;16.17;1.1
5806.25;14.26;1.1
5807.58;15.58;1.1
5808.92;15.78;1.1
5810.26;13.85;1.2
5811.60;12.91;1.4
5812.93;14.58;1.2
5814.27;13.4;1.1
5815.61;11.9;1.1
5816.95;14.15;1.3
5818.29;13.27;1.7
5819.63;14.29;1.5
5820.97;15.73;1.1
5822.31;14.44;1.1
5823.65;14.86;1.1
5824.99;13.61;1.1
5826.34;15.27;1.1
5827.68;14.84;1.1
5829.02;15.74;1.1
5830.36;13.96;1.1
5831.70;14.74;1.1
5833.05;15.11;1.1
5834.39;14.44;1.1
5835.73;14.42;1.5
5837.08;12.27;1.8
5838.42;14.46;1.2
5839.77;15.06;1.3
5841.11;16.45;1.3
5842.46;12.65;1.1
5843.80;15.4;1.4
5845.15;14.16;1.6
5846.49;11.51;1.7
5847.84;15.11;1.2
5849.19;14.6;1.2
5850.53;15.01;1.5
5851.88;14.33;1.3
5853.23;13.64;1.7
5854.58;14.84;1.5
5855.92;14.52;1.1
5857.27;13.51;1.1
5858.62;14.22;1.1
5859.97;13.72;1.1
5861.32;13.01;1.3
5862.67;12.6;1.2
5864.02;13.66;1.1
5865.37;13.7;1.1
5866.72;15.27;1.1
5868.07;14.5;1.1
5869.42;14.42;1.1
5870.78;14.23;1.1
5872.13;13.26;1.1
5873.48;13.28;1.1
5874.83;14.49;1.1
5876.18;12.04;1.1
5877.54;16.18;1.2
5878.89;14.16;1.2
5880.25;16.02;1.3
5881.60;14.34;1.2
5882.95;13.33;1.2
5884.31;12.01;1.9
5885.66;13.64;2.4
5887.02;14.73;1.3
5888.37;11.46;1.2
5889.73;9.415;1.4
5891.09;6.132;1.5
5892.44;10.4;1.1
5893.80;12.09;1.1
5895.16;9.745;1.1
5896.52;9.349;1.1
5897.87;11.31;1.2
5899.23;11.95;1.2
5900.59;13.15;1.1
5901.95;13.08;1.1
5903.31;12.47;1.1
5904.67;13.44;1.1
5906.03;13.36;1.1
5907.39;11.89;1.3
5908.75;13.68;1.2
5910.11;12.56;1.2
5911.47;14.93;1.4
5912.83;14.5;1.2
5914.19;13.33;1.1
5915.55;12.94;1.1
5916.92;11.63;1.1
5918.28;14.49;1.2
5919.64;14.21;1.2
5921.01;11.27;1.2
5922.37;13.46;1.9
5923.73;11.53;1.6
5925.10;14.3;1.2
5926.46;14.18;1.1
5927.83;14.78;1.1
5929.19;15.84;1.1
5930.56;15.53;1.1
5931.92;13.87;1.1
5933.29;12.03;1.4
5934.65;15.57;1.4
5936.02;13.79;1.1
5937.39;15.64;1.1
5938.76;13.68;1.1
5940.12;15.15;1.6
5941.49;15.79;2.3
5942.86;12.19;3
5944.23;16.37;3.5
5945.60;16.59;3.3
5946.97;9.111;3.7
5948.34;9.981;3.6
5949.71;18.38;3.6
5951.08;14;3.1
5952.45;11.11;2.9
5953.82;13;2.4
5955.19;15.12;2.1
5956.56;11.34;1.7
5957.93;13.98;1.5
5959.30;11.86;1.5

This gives -0.02 mag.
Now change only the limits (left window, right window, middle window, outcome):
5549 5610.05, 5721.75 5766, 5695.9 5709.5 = 0.030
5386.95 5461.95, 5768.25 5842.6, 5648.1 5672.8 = 0.045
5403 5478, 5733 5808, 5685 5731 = 0.009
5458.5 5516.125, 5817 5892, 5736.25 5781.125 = -0.034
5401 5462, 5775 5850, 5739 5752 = -0.085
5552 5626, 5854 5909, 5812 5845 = -0.105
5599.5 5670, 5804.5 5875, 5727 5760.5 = -0.045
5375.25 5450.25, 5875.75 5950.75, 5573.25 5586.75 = -0.018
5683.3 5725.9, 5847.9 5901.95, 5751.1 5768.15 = -0.023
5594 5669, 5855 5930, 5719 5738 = -0.076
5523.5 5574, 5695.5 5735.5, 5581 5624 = 0.026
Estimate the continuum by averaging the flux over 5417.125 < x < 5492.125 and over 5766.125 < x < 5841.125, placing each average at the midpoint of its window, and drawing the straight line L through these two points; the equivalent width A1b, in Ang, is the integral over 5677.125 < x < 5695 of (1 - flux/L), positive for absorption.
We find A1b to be 0.8 Ang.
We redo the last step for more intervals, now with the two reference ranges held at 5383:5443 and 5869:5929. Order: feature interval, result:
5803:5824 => -2.31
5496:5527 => -0.49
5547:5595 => -2.77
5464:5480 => 0.28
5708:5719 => -0.48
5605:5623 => -0.61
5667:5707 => -1.88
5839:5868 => -2.87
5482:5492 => -0.38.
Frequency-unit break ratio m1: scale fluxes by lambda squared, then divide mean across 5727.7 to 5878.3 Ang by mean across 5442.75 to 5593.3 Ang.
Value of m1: 1.19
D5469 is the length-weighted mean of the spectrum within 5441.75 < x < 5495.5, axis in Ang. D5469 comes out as 12.8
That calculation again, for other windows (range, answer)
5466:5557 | 12.9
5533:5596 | 13.3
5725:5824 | 13.9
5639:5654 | 13.2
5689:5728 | 13.5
